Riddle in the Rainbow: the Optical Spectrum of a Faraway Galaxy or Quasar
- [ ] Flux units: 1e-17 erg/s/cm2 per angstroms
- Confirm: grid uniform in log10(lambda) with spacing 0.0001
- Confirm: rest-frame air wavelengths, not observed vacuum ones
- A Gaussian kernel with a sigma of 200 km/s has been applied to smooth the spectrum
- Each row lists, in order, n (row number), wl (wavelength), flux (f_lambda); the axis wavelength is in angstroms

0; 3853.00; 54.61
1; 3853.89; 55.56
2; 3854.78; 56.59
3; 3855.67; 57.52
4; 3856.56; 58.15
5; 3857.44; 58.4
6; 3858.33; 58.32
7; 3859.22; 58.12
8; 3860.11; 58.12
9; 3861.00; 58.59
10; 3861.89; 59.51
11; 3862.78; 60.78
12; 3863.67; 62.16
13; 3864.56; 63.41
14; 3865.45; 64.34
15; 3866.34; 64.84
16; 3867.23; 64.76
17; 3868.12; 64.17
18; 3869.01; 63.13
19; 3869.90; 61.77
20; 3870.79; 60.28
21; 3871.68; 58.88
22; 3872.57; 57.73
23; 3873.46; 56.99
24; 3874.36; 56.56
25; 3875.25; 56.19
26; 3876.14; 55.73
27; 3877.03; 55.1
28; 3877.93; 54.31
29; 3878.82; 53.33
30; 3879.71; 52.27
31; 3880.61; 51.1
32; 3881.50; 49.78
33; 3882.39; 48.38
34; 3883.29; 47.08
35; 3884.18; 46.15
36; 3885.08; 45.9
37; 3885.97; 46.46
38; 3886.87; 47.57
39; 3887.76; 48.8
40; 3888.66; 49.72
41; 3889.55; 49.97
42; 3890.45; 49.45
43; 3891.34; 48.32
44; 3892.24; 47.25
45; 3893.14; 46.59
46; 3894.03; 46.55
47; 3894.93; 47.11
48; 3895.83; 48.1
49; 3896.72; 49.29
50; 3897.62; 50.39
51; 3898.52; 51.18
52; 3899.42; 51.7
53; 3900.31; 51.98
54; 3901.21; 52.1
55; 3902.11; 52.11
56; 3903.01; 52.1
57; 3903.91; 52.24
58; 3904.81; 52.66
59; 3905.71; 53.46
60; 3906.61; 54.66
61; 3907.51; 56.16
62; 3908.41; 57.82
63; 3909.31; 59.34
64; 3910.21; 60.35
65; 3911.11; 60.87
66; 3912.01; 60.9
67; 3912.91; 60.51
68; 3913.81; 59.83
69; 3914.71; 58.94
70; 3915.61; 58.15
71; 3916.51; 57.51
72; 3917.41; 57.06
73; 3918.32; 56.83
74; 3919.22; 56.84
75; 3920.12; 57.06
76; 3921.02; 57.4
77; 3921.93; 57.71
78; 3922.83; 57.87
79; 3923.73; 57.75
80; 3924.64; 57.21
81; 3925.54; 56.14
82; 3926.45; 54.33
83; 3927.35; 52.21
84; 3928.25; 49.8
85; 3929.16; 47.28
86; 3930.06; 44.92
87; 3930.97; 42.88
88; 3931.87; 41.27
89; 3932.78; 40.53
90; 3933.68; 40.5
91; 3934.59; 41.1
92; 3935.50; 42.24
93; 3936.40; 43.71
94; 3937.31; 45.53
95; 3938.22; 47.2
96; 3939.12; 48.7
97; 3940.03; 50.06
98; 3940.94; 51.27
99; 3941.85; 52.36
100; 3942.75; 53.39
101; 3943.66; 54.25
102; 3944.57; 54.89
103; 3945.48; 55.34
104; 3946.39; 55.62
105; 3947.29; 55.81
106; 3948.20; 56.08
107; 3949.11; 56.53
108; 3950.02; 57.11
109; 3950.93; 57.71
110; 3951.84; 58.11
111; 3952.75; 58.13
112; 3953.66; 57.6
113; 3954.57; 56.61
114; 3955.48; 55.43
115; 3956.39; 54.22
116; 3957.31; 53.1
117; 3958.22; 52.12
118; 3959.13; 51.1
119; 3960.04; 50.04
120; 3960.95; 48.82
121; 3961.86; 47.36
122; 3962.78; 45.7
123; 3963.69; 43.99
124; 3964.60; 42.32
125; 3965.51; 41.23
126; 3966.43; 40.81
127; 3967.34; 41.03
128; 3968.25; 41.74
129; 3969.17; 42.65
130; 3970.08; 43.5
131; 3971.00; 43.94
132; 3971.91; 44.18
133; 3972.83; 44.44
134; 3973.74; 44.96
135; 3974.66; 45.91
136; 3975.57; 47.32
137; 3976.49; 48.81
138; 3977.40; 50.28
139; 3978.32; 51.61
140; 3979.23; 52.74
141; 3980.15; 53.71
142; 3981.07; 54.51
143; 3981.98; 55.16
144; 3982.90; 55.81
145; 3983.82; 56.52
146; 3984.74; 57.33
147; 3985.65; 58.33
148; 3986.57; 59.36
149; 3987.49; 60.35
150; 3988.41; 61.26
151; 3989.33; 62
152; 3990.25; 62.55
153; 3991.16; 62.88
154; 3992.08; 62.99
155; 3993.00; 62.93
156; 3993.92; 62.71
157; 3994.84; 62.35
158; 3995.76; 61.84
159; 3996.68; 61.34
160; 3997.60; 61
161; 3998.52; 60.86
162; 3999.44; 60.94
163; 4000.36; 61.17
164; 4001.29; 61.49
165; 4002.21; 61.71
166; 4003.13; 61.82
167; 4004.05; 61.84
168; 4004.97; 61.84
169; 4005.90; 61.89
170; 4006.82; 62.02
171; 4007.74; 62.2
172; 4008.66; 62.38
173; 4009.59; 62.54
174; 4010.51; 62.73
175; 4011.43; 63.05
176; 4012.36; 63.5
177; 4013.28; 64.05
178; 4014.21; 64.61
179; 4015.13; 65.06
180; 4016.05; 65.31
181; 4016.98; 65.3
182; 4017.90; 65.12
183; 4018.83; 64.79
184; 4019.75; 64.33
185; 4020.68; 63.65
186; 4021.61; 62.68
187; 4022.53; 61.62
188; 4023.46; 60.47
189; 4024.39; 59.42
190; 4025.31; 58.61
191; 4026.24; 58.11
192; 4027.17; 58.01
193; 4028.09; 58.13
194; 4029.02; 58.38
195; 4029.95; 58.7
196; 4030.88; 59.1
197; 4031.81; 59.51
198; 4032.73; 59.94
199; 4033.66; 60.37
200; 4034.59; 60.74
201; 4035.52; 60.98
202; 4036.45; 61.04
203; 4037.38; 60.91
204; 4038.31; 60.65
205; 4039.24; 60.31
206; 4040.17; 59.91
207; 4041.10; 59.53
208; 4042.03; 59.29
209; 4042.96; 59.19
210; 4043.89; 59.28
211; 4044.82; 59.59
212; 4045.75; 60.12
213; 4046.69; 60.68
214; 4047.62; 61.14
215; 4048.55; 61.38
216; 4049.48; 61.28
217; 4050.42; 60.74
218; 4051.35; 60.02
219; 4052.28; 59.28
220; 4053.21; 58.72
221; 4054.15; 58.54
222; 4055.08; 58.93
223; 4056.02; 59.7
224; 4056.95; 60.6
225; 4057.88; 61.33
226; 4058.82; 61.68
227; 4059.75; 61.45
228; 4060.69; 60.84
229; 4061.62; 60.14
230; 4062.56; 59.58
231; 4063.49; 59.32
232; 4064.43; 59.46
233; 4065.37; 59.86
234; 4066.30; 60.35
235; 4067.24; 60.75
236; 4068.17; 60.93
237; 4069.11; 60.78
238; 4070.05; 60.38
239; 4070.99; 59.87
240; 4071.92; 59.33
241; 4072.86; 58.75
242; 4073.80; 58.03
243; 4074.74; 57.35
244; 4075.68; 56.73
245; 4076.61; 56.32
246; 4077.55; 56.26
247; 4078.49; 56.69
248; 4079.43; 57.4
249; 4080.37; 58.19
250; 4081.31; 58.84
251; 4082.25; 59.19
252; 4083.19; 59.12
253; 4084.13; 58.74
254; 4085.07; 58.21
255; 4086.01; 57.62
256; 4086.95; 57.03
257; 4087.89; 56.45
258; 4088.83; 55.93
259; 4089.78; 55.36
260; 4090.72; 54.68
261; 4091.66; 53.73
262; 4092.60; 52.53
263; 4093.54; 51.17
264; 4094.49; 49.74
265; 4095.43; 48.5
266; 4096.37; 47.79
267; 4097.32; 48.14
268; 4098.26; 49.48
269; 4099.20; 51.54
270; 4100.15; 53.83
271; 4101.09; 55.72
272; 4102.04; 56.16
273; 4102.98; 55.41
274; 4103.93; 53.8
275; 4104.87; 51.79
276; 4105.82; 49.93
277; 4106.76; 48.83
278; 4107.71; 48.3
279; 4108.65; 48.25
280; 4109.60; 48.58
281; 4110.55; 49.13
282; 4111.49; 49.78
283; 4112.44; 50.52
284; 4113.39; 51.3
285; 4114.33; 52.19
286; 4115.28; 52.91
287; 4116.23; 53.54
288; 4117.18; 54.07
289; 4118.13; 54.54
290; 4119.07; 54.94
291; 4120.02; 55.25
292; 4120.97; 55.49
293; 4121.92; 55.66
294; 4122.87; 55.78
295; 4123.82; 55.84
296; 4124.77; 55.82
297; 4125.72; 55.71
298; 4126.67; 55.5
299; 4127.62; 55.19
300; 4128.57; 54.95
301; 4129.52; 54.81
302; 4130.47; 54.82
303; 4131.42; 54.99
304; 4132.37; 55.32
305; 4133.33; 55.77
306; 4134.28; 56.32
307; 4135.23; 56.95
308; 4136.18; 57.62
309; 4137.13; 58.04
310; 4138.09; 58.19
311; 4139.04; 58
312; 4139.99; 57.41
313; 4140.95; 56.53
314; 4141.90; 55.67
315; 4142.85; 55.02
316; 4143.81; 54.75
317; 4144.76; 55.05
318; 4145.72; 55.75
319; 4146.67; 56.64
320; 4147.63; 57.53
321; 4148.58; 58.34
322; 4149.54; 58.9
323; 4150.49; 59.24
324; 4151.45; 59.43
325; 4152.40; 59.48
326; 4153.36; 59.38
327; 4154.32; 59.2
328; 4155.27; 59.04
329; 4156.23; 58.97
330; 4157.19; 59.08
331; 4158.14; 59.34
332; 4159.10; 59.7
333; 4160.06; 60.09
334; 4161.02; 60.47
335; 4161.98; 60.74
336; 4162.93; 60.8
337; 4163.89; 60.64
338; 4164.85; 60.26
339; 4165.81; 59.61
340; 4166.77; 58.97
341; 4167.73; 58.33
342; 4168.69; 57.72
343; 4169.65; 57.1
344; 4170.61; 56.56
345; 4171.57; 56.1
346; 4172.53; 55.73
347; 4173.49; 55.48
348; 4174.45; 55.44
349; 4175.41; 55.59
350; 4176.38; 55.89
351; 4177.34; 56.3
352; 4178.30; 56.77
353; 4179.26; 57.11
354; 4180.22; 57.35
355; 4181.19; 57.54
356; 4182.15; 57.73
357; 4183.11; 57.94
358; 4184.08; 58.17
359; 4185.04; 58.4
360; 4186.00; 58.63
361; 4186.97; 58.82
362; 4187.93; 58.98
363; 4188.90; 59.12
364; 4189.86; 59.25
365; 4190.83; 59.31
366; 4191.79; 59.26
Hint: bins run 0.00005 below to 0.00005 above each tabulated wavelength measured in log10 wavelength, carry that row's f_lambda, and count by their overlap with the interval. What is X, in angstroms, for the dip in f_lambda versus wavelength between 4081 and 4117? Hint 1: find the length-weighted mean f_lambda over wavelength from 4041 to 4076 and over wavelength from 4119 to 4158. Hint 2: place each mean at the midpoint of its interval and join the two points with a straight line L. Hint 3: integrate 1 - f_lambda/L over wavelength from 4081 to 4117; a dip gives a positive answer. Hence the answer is 3.3 angstroms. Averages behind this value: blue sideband 59.9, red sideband 56.8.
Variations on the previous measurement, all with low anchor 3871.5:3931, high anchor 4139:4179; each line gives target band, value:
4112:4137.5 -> 1.0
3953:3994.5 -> 2.0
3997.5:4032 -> -4.1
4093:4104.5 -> 1.0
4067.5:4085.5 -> -0.7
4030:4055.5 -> -2.0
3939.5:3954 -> -0.3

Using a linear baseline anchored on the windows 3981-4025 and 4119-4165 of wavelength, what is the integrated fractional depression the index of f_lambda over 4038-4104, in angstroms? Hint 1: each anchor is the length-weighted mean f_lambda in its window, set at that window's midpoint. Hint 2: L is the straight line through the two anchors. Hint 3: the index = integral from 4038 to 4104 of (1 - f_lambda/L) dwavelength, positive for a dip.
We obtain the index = 2.0 angstroms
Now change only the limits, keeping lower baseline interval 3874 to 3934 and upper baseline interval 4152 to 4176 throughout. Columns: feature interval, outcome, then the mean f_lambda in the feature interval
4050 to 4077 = -1.7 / 59.7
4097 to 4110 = 1.3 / 51.5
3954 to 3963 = 0.3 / 51.6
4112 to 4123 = 0.7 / 53.8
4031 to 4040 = -0.8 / 60.4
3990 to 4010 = -2.7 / 62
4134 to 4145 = 0.2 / 56.7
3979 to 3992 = -0.9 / 58.3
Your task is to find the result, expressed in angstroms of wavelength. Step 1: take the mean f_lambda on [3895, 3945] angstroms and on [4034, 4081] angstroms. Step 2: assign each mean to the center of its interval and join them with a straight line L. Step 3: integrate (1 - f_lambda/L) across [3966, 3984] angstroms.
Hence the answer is 2.5 angstroms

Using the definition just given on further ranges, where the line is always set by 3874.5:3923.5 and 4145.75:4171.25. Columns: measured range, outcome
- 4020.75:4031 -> -0.65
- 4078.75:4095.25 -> 0.40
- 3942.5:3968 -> 1.20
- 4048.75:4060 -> -0.70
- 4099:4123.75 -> 2.26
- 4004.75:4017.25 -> -1.72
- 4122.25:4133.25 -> 0.55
